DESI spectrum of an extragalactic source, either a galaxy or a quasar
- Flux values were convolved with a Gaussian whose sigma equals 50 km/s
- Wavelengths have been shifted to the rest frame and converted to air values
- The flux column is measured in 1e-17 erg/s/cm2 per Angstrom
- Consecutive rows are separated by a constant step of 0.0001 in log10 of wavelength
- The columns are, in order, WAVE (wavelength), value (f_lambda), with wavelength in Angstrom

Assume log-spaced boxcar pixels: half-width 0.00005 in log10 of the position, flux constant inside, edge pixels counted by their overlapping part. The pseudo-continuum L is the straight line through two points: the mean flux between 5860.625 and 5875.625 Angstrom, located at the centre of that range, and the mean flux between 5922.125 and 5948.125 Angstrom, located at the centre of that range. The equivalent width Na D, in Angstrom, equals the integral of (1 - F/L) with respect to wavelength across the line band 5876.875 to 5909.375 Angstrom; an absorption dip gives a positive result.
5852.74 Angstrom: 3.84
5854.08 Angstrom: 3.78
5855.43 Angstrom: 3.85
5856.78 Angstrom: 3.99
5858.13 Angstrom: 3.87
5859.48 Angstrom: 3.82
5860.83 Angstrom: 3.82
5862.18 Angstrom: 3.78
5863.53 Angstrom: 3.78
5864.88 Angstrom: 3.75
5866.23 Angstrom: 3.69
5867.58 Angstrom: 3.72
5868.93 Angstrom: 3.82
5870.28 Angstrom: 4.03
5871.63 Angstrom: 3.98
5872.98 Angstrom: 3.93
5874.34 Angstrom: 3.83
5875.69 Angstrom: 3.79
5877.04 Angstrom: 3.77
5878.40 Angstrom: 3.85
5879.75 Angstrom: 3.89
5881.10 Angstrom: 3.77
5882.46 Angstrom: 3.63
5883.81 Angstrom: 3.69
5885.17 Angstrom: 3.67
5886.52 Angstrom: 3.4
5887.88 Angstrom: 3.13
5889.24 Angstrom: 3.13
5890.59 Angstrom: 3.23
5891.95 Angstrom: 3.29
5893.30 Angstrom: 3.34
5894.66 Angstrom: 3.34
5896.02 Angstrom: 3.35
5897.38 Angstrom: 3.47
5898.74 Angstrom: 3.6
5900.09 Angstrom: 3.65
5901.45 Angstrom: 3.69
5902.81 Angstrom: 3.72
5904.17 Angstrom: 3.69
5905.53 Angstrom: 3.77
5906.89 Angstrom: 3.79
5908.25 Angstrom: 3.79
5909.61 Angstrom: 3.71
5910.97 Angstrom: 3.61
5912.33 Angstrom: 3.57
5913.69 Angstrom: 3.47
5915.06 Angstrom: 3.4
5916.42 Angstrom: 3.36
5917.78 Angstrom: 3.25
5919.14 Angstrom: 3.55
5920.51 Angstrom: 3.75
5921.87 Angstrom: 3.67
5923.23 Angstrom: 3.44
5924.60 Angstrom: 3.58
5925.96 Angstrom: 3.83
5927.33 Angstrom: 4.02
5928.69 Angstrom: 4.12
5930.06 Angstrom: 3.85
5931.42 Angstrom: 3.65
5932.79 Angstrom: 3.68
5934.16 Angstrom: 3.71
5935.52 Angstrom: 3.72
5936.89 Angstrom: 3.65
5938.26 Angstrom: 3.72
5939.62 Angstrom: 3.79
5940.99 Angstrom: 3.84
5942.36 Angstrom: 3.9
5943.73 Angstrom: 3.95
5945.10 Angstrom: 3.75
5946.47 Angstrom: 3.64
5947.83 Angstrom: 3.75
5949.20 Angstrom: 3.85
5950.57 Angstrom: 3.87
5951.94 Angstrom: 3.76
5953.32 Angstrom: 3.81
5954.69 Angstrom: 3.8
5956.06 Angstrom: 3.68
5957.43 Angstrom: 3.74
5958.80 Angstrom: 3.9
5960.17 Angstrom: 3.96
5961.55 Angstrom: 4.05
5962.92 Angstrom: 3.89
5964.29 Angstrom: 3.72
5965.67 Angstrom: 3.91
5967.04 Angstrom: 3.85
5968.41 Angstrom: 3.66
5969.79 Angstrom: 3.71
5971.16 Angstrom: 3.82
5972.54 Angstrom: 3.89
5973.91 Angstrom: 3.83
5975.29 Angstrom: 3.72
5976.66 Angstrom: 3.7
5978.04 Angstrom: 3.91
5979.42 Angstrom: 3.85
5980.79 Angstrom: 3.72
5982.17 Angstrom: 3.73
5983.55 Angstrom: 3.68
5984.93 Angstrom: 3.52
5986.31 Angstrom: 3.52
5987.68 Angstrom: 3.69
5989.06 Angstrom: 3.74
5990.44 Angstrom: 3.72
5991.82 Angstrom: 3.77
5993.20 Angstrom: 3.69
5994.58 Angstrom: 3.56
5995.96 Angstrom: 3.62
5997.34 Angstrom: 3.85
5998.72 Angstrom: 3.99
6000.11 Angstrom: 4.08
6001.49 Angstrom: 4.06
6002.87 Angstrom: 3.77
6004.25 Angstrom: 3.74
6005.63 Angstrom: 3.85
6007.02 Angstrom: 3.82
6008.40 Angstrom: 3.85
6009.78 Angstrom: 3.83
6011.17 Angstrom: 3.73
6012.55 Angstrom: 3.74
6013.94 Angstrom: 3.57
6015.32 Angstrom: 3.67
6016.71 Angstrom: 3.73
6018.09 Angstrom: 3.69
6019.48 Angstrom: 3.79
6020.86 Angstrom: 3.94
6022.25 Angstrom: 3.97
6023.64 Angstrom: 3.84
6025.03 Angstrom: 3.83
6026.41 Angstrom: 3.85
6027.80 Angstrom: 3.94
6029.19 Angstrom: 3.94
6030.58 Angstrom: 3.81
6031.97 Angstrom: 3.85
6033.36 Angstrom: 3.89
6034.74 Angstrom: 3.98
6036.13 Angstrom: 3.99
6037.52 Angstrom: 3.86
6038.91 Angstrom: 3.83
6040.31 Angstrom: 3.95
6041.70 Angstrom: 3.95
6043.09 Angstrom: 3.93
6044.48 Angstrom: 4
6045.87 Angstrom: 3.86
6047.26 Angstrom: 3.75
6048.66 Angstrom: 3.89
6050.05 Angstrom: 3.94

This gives 2.0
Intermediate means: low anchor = 3.83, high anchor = 3.77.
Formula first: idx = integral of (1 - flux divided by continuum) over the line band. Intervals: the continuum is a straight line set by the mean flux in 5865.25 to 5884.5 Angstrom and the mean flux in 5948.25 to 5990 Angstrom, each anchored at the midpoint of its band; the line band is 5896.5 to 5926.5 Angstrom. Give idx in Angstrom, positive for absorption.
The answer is 1.5 Angstrom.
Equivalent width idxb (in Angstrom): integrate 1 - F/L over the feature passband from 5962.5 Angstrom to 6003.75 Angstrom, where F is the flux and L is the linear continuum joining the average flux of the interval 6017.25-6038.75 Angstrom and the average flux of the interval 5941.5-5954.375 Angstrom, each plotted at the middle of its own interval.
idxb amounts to 0.72 Angstrom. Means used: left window 3.81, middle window 3.77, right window 3.88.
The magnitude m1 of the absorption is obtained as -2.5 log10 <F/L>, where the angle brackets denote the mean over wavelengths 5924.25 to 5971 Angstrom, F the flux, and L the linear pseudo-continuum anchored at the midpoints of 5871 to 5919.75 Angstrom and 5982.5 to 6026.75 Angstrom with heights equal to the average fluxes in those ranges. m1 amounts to -0.038 mag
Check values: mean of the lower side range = 3.59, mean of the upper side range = 3.77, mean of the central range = 3.81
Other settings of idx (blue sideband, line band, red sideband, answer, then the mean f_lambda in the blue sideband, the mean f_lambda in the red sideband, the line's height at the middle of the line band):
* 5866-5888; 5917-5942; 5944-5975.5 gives 0.51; 3.76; 3.81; 3.79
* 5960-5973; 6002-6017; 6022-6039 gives 0.45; 3.84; 3.89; 3.87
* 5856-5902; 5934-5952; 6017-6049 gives -0.14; 3.66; 3.88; 3.75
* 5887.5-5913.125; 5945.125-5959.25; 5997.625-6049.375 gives -0.43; 3.52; 3.86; 3.67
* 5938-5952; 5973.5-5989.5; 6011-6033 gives 0.39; 3.81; 3.81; 3.81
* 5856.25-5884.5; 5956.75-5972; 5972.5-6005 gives -0.26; 3.82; 3.76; 3.77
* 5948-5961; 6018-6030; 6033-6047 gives 0.09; 3.82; 3.92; 3.9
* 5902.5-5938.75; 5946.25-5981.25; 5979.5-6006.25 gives -0.85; 3.67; 3.76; 3.72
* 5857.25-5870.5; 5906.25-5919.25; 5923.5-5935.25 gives 0.83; 3.8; 3.79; 3.79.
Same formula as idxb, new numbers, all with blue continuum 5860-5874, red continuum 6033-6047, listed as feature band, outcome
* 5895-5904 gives 0.6 Angstrom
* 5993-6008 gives 0.3 Angstrom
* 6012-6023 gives 0.4 Angstrom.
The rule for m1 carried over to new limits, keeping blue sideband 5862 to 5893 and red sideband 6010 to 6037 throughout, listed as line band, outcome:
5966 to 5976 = -0.01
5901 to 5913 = 0.00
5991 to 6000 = 0.01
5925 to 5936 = -0.03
